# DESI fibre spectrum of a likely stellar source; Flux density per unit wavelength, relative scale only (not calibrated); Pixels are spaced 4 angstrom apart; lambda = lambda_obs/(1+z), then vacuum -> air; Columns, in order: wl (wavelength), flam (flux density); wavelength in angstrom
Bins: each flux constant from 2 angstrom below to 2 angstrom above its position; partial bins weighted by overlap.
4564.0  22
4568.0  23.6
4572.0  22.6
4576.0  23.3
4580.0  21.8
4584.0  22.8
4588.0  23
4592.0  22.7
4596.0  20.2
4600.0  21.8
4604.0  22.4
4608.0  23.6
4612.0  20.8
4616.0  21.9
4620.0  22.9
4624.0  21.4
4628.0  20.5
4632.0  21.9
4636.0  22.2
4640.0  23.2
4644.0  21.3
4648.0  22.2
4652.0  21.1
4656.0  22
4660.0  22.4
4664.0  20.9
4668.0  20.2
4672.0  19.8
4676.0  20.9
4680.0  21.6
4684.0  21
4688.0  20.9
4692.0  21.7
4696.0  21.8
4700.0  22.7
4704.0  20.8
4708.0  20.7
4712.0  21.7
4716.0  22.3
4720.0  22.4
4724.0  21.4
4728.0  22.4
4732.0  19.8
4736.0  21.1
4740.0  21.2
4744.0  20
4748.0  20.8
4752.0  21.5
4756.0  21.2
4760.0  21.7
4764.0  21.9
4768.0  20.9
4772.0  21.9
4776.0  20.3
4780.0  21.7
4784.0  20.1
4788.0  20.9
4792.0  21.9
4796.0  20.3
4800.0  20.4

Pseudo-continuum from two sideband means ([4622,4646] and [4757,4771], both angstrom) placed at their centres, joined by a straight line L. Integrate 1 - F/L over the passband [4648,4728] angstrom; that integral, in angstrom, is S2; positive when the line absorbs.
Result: 0.81 angstrom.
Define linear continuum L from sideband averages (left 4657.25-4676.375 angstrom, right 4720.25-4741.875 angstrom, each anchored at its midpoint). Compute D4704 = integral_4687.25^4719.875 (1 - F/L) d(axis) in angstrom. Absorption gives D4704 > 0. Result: -0.8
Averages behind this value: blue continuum 20.9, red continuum 21.3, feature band 21.6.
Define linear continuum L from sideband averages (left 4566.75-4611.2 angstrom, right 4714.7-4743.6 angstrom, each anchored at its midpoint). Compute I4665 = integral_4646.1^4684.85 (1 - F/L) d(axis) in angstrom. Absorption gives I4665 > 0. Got 1.20 angstrom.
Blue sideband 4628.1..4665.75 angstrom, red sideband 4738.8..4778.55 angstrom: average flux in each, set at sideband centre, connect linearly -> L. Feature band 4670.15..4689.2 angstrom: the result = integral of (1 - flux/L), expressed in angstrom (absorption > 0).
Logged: 0.7 angstrom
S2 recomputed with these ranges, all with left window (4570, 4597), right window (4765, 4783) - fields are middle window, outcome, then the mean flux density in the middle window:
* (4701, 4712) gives 0.26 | 21.1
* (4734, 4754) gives 0.42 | 20.9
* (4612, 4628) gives 0.34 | 21.7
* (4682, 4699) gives 0.23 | 21.4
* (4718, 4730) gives -0.31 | 22.1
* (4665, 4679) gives 0.90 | 20.4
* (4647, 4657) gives 0.13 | 21.7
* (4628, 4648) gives 0.07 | 22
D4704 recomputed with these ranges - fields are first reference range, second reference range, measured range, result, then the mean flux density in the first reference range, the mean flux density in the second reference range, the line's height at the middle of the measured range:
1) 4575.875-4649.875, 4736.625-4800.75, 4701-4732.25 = -0.25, 22.1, 21.1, 21.4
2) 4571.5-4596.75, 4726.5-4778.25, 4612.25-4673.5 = 1.09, 22.4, 21.1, 22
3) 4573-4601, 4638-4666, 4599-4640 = 0.11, 22.3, 21.9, 22.1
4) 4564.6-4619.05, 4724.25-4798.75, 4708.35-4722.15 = -0.34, 22.3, 21.1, 21.4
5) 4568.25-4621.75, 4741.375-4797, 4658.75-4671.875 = 0.56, 22.3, 21.1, 21.8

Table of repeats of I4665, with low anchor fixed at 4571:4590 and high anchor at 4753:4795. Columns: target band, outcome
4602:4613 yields 0.0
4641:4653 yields 0.3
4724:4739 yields 0.3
